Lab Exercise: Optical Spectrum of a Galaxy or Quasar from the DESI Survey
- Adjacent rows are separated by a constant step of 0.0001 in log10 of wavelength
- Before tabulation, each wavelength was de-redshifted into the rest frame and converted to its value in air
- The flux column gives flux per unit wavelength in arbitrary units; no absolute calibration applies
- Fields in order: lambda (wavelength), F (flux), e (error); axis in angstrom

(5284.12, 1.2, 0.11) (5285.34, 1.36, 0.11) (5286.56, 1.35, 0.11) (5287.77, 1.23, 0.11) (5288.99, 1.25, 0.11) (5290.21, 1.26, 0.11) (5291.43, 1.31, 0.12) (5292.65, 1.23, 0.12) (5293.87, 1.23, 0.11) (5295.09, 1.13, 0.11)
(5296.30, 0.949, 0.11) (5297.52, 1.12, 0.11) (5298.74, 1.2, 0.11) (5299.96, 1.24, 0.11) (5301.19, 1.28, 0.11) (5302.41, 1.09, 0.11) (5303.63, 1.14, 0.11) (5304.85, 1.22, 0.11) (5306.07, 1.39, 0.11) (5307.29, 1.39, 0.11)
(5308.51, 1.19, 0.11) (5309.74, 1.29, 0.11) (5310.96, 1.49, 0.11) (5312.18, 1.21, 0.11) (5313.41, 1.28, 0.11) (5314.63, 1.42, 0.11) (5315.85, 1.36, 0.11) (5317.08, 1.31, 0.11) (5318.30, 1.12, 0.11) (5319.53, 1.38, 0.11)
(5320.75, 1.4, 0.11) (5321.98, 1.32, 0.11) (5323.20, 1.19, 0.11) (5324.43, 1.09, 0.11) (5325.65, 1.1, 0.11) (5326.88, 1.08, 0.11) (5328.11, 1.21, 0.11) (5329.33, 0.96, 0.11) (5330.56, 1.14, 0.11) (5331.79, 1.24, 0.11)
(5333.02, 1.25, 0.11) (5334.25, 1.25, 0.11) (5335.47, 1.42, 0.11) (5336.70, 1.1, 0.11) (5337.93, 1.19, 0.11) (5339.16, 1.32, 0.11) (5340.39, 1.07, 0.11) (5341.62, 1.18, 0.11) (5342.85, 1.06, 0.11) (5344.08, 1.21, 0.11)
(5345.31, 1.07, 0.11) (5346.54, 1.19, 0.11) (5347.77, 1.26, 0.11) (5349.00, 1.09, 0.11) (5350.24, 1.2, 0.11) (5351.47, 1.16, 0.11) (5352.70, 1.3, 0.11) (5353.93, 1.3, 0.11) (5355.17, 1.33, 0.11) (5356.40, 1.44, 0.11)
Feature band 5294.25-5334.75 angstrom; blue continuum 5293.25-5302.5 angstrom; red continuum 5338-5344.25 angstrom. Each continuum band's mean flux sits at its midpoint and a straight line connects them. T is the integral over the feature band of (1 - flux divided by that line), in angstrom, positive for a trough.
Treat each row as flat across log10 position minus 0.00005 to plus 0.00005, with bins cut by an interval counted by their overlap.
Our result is -2.2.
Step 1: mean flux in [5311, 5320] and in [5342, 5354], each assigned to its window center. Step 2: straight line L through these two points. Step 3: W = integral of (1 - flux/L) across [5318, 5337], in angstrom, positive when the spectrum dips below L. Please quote 0.8 angstrom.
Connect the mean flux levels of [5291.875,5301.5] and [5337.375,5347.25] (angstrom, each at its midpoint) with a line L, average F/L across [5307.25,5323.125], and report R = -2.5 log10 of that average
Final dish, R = -0.13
